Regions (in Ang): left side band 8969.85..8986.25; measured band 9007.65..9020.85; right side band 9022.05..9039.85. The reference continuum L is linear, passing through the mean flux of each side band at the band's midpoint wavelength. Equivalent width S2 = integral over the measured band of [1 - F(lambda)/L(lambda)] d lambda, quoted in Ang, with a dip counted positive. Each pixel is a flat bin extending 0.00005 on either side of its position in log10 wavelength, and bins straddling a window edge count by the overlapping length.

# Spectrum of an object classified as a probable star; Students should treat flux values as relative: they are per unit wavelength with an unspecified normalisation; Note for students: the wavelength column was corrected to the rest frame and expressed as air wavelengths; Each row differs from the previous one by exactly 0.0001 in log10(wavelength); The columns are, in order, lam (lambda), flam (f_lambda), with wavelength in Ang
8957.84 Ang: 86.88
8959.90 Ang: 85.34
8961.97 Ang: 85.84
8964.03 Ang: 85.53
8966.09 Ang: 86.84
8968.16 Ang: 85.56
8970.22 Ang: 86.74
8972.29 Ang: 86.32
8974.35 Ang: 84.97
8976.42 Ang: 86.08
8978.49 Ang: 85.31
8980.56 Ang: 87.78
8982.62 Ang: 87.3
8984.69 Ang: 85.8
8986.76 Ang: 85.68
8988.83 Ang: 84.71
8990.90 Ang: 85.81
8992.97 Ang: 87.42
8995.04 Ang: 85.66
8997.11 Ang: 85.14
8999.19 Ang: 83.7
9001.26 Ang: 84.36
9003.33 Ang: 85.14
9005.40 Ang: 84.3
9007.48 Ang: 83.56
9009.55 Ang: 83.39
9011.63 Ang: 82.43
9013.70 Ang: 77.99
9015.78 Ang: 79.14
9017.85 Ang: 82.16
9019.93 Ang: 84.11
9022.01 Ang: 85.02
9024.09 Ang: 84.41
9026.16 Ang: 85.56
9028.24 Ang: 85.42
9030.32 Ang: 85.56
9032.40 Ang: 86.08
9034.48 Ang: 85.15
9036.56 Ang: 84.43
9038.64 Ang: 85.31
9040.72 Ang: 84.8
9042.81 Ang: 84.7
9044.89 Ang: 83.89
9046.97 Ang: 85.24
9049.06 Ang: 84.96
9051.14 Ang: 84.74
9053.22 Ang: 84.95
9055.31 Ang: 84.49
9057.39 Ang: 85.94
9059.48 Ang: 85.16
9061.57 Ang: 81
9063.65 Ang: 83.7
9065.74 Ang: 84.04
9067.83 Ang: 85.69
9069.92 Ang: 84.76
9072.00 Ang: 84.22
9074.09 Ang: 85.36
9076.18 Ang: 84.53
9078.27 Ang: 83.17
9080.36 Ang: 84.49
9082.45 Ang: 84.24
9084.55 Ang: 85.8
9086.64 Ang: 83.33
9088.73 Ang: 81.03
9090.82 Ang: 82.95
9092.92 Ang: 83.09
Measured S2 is 0.6 Ang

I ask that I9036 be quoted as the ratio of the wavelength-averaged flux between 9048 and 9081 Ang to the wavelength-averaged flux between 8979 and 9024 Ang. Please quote 1.00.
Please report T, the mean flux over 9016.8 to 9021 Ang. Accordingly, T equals 83.1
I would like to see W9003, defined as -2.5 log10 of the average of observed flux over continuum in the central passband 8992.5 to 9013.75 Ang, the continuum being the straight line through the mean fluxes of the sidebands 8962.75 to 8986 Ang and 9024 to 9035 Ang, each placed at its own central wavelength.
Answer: 0.02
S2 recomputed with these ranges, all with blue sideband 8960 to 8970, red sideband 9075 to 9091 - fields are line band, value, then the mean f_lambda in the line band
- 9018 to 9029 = 0.0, 84.7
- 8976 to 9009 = 0.0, 85.4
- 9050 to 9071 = -0.1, 84.5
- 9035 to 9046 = 0.0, 84.7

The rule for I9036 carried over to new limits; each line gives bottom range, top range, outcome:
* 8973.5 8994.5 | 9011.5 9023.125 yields 0.95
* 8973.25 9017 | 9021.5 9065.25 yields 1.00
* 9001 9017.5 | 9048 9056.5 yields 1.03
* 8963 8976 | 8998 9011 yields 0.98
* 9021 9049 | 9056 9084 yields 0.99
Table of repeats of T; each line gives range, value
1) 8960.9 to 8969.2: 86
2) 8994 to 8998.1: 85.5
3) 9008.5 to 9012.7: 83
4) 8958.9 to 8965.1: 85.6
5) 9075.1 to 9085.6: 84.4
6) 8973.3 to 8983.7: 86.3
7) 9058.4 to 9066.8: 83.4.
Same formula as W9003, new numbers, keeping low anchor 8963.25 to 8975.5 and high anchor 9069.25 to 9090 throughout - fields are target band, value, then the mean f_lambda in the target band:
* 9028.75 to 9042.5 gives -0.004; 85.2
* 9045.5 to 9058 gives -0.005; 85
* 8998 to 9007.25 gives 0.015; 84.3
